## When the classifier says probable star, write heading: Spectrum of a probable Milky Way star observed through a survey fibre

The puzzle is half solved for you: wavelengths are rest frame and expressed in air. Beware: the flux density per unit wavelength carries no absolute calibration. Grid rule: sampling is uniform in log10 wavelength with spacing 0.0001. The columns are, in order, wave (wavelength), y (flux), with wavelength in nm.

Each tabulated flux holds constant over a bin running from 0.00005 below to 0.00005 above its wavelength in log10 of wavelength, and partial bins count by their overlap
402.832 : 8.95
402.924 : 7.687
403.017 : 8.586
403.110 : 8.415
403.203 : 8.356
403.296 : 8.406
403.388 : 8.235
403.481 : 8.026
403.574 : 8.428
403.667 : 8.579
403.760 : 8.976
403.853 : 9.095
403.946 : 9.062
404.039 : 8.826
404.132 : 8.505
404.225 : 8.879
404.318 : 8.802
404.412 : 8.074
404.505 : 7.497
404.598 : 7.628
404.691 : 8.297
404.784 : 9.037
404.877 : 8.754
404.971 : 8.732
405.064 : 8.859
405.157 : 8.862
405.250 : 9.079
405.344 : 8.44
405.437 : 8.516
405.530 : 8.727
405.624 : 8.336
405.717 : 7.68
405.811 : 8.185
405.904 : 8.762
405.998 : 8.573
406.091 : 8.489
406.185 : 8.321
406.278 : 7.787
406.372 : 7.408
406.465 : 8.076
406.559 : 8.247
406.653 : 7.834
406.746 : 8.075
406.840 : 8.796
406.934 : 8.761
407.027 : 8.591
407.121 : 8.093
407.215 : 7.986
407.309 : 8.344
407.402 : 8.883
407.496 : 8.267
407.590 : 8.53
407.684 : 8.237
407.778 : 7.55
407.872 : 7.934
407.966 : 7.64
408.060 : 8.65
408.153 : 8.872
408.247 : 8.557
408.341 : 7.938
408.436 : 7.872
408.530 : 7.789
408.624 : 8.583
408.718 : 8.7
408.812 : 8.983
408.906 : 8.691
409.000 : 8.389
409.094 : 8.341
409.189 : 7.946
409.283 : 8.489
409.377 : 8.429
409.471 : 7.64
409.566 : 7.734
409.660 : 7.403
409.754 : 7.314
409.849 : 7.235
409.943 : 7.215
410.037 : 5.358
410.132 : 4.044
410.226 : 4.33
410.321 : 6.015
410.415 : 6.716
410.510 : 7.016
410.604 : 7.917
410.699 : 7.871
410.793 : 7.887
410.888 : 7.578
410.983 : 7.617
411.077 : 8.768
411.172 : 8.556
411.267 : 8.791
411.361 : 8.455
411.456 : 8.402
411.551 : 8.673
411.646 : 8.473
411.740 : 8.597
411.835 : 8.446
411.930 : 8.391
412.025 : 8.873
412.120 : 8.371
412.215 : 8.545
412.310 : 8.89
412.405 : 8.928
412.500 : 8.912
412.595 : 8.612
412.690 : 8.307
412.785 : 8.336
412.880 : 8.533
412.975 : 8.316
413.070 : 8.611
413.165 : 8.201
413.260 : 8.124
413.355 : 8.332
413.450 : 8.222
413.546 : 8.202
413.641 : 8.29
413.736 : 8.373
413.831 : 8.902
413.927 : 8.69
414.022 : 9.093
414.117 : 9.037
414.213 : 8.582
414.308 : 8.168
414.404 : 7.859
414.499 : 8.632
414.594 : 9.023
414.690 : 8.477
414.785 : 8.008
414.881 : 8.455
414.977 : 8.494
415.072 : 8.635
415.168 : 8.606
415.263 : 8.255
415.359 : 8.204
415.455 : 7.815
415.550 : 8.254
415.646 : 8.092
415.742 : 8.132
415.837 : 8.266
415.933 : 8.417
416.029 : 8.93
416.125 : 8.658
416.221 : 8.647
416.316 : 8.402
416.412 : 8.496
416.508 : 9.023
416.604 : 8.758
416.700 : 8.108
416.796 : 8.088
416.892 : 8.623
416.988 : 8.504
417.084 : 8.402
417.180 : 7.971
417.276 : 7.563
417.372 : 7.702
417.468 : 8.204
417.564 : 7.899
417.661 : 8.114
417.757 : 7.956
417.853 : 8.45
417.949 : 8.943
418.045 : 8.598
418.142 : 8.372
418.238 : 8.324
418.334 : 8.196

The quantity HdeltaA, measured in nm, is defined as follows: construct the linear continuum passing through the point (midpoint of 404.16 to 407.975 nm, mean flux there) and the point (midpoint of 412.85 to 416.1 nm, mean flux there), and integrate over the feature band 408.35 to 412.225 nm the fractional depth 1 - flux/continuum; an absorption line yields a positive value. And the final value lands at 0.26 nm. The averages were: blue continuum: 8.34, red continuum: 8.42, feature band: 7.81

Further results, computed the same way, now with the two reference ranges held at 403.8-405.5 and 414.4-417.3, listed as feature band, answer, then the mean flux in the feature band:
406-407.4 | 0.055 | 8.24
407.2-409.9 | 0.116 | 8.17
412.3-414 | -0.008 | 8.49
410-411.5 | 0.225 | 7.22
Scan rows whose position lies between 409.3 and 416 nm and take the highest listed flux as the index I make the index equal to 9.093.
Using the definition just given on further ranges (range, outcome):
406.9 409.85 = 8.983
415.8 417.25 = 9.023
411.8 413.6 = 8.928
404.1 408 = 9.079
